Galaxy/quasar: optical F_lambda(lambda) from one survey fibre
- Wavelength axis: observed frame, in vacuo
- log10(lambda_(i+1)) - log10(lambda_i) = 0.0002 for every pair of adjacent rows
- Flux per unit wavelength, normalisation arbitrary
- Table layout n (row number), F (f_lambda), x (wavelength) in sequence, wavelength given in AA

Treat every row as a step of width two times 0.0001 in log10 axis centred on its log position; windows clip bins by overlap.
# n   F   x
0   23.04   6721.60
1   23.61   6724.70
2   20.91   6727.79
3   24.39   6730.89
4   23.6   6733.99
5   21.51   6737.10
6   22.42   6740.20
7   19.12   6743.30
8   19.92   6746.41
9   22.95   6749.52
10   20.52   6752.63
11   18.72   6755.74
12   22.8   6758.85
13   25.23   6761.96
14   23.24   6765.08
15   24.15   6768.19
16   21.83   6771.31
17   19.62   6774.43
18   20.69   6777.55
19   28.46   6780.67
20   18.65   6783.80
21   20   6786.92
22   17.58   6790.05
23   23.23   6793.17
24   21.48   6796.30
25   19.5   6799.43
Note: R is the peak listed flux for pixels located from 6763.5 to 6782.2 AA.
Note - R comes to 28.46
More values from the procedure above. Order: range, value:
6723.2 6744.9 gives 24.39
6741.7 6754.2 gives 22.95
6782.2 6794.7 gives 23.23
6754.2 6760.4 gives 22.8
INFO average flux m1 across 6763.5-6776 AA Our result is 22.2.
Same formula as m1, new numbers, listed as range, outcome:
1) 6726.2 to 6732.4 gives 22.7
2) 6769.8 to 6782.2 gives 22.6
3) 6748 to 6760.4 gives 21.2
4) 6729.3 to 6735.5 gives 24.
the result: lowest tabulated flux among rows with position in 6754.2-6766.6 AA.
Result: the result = 18.72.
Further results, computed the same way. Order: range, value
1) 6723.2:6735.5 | 20.91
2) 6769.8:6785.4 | 18.65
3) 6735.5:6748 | 19.12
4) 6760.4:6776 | 19.62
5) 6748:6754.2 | 20.52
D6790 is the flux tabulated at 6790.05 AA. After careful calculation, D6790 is 17.58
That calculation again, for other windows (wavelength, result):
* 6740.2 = 22.42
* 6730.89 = 24.39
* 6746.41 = 19.92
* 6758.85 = 22.8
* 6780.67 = 28.46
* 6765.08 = 23.24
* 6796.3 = 21.48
